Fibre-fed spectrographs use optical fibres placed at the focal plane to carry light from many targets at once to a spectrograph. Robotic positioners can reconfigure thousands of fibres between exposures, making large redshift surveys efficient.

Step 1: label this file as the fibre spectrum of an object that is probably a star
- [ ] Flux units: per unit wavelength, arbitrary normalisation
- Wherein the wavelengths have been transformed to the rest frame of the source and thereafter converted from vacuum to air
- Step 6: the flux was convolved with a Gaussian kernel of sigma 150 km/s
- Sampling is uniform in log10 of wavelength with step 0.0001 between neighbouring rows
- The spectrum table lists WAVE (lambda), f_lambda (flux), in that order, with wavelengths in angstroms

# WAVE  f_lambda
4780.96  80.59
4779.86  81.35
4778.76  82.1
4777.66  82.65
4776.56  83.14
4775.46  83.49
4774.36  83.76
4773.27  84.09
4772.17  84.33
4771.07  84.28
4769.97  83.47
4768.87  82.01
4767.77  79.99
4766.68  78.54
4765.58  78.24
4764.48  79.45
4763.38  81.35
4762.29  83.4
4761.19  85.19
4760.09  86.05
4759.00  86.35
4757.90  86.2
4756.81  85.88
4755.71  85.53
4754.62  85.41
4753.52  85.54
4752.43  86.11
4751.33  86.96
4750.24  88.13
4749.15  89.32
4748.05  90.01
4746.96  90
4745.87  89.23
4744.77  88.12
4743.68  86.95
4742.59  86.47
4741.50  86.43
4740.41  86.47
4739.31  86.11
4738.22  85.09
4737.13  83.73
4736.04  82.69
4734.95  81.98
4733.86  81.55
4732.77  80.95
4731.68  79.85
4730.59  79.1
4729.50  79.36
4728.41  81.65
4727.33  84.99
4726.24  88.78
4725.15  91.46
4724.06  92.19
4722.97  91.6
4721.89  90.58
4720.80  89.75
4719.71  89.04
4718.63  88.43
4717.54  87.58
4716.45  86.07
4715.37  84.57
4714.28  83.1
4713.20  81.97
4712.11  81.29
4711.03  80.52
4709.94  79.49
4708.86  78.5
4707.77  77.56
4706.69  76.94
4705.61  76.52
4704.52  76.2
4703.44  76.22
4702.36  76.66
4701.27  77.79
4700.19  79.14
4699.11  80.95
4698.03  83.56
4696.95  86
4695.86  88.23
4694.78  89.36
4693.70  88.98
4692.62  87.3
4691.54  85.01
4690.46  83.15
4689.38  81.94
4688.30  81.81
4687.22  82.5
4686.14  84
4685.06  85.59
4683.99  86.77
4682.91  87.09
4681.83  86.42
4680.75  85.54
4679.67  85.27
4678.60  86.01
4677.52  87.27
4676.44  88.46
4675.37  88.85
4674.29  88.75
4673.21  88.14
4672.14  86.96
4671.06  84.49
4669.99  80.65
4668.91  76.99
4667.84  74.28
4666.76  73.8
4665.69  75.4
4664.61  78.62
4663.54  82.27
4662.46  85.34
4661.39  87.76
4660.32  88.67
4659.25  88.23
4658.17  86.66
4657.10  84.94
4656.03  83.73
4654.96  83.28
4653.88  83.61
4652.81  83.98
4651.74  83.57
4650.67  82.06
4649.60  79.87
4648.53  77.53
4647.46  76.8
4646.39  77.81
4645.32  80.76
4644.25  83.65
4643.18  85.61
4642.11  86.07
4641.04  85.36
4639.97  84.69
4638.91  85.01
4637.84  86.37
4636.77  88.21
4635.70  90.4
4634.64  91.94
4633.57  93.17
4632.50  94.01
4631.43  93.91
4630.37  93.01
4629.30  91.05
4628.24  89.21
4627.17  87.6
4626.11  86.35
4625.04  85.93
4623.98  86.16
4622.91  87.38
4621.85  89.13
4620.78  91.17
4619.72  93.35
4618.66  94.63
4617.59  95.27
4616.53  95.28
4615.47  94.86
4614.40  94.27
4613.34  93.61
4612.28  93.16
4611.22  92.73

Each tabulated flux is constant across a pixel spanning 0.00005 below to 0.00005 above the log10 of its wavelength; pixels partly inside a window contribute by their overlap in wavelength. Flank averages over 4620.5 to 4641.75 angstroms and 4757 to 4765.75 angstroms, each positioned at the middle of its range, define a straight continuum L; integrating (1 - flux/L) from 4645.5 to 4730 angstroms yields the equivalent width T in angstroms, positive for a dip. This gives 2.9 angstroms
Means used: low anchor 88.9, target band 83.6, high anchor 83.6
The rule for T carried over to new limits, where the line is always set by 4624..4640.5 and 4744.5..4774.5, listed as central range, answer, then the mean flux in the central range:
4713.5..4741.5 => 0.2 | 85.5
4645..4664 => 1.1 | 83.2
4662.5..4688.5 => 1.2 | 83.6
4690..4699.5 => 0.1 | 85.9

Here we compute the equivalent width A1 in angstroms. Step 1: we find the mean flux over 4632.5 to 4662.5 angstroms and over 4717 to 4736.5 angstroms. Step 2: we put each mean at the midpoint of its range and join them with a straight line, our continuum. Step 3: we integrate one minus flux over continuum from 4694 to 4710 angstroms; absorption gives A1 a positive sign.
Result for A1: 0.95 angstroms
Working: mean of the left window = 85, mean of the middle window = 80.4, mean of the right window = 85.7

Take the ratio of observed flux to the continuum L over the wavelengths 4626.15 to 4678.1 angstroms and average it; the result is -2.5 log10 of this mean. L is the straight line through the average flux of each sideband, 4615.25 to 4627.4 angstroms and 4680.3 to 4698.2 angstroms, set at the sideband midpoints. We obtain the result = 0.04 mag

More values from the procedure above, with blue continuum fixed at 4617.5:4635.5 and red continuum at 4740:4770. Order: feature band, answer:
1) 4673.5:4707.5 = 0.05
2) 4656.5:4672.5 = 0.09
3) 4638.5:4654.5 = 0.09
